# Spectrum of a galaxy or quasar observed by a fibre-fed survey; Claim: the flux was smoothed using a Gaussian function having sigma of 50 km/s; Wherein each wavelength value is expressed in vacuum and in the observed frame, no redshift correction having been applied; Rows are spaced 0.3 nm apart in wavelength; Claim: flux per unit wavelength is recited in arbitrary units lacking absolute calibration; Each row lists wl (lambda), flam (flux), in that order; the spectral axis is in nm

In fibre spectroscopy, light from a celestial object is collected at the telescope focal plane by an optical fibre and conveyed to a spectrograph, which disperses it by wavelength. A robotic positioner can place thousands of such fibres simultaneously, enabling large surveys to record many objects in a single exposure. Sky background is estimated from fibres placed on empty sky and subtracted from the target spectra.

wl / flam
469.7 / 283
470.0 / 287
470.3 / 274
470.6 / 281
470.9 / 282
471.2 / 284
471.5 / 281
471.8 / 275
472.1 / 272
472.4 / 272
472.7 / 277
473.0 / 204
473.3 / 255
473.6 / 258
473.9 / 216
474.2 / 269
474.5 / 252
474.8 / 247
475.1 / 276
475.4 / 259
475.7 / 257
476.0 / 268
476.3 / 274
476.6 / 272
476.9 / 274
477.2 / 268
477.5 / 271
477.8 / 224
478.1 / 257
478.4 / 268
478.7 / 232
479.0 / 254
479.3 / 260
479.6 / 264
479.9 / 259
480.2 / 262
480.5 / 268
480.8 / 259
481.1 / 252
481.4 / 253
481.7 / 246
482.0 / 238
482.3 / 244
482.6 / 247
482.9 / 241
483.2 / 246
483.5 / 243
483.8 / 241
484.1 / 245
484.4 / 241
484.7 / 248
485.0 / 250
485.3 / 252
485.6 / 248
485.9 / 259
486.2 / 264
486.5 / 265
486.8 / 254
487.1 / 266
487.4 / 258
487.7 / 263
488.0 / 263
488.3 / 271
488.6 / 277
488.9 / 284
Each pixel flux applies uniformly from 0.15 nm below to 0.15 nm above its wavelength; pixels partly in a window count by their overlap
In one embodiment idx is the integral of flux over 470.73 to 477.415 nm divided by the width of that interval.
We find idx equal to 263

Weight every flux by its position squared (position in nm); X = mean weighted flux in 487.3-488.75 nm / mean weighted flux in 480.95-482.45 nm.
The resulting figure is 1.1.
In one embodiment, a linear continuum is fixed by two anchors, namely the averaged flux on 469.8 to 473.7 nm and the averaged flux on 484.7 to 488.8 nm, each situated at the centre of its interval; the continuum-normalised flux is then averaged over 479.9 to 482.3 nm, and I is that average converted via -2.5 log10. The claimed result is 0.04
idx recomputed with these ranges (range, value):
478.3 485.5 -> 250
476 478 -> 264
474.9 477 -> 268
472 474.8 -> 252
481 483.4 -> 246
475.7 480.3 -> 260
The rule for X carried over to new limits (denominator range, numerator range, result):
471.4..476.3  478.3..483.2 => 1.00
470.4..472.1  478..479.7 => 0.94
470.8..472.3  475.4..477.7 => 0.98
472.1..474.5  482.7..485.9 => 1.02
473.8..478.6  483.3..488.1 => 1.02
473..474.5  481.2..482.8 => 1.04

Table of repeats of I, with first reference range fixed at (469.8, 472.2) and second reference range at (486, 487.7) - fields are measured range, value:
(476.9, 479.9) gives 0.06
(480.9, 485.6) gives 0.08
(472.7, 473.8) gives 0.14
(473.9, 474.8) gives 0.10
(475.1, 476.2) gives 0.04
